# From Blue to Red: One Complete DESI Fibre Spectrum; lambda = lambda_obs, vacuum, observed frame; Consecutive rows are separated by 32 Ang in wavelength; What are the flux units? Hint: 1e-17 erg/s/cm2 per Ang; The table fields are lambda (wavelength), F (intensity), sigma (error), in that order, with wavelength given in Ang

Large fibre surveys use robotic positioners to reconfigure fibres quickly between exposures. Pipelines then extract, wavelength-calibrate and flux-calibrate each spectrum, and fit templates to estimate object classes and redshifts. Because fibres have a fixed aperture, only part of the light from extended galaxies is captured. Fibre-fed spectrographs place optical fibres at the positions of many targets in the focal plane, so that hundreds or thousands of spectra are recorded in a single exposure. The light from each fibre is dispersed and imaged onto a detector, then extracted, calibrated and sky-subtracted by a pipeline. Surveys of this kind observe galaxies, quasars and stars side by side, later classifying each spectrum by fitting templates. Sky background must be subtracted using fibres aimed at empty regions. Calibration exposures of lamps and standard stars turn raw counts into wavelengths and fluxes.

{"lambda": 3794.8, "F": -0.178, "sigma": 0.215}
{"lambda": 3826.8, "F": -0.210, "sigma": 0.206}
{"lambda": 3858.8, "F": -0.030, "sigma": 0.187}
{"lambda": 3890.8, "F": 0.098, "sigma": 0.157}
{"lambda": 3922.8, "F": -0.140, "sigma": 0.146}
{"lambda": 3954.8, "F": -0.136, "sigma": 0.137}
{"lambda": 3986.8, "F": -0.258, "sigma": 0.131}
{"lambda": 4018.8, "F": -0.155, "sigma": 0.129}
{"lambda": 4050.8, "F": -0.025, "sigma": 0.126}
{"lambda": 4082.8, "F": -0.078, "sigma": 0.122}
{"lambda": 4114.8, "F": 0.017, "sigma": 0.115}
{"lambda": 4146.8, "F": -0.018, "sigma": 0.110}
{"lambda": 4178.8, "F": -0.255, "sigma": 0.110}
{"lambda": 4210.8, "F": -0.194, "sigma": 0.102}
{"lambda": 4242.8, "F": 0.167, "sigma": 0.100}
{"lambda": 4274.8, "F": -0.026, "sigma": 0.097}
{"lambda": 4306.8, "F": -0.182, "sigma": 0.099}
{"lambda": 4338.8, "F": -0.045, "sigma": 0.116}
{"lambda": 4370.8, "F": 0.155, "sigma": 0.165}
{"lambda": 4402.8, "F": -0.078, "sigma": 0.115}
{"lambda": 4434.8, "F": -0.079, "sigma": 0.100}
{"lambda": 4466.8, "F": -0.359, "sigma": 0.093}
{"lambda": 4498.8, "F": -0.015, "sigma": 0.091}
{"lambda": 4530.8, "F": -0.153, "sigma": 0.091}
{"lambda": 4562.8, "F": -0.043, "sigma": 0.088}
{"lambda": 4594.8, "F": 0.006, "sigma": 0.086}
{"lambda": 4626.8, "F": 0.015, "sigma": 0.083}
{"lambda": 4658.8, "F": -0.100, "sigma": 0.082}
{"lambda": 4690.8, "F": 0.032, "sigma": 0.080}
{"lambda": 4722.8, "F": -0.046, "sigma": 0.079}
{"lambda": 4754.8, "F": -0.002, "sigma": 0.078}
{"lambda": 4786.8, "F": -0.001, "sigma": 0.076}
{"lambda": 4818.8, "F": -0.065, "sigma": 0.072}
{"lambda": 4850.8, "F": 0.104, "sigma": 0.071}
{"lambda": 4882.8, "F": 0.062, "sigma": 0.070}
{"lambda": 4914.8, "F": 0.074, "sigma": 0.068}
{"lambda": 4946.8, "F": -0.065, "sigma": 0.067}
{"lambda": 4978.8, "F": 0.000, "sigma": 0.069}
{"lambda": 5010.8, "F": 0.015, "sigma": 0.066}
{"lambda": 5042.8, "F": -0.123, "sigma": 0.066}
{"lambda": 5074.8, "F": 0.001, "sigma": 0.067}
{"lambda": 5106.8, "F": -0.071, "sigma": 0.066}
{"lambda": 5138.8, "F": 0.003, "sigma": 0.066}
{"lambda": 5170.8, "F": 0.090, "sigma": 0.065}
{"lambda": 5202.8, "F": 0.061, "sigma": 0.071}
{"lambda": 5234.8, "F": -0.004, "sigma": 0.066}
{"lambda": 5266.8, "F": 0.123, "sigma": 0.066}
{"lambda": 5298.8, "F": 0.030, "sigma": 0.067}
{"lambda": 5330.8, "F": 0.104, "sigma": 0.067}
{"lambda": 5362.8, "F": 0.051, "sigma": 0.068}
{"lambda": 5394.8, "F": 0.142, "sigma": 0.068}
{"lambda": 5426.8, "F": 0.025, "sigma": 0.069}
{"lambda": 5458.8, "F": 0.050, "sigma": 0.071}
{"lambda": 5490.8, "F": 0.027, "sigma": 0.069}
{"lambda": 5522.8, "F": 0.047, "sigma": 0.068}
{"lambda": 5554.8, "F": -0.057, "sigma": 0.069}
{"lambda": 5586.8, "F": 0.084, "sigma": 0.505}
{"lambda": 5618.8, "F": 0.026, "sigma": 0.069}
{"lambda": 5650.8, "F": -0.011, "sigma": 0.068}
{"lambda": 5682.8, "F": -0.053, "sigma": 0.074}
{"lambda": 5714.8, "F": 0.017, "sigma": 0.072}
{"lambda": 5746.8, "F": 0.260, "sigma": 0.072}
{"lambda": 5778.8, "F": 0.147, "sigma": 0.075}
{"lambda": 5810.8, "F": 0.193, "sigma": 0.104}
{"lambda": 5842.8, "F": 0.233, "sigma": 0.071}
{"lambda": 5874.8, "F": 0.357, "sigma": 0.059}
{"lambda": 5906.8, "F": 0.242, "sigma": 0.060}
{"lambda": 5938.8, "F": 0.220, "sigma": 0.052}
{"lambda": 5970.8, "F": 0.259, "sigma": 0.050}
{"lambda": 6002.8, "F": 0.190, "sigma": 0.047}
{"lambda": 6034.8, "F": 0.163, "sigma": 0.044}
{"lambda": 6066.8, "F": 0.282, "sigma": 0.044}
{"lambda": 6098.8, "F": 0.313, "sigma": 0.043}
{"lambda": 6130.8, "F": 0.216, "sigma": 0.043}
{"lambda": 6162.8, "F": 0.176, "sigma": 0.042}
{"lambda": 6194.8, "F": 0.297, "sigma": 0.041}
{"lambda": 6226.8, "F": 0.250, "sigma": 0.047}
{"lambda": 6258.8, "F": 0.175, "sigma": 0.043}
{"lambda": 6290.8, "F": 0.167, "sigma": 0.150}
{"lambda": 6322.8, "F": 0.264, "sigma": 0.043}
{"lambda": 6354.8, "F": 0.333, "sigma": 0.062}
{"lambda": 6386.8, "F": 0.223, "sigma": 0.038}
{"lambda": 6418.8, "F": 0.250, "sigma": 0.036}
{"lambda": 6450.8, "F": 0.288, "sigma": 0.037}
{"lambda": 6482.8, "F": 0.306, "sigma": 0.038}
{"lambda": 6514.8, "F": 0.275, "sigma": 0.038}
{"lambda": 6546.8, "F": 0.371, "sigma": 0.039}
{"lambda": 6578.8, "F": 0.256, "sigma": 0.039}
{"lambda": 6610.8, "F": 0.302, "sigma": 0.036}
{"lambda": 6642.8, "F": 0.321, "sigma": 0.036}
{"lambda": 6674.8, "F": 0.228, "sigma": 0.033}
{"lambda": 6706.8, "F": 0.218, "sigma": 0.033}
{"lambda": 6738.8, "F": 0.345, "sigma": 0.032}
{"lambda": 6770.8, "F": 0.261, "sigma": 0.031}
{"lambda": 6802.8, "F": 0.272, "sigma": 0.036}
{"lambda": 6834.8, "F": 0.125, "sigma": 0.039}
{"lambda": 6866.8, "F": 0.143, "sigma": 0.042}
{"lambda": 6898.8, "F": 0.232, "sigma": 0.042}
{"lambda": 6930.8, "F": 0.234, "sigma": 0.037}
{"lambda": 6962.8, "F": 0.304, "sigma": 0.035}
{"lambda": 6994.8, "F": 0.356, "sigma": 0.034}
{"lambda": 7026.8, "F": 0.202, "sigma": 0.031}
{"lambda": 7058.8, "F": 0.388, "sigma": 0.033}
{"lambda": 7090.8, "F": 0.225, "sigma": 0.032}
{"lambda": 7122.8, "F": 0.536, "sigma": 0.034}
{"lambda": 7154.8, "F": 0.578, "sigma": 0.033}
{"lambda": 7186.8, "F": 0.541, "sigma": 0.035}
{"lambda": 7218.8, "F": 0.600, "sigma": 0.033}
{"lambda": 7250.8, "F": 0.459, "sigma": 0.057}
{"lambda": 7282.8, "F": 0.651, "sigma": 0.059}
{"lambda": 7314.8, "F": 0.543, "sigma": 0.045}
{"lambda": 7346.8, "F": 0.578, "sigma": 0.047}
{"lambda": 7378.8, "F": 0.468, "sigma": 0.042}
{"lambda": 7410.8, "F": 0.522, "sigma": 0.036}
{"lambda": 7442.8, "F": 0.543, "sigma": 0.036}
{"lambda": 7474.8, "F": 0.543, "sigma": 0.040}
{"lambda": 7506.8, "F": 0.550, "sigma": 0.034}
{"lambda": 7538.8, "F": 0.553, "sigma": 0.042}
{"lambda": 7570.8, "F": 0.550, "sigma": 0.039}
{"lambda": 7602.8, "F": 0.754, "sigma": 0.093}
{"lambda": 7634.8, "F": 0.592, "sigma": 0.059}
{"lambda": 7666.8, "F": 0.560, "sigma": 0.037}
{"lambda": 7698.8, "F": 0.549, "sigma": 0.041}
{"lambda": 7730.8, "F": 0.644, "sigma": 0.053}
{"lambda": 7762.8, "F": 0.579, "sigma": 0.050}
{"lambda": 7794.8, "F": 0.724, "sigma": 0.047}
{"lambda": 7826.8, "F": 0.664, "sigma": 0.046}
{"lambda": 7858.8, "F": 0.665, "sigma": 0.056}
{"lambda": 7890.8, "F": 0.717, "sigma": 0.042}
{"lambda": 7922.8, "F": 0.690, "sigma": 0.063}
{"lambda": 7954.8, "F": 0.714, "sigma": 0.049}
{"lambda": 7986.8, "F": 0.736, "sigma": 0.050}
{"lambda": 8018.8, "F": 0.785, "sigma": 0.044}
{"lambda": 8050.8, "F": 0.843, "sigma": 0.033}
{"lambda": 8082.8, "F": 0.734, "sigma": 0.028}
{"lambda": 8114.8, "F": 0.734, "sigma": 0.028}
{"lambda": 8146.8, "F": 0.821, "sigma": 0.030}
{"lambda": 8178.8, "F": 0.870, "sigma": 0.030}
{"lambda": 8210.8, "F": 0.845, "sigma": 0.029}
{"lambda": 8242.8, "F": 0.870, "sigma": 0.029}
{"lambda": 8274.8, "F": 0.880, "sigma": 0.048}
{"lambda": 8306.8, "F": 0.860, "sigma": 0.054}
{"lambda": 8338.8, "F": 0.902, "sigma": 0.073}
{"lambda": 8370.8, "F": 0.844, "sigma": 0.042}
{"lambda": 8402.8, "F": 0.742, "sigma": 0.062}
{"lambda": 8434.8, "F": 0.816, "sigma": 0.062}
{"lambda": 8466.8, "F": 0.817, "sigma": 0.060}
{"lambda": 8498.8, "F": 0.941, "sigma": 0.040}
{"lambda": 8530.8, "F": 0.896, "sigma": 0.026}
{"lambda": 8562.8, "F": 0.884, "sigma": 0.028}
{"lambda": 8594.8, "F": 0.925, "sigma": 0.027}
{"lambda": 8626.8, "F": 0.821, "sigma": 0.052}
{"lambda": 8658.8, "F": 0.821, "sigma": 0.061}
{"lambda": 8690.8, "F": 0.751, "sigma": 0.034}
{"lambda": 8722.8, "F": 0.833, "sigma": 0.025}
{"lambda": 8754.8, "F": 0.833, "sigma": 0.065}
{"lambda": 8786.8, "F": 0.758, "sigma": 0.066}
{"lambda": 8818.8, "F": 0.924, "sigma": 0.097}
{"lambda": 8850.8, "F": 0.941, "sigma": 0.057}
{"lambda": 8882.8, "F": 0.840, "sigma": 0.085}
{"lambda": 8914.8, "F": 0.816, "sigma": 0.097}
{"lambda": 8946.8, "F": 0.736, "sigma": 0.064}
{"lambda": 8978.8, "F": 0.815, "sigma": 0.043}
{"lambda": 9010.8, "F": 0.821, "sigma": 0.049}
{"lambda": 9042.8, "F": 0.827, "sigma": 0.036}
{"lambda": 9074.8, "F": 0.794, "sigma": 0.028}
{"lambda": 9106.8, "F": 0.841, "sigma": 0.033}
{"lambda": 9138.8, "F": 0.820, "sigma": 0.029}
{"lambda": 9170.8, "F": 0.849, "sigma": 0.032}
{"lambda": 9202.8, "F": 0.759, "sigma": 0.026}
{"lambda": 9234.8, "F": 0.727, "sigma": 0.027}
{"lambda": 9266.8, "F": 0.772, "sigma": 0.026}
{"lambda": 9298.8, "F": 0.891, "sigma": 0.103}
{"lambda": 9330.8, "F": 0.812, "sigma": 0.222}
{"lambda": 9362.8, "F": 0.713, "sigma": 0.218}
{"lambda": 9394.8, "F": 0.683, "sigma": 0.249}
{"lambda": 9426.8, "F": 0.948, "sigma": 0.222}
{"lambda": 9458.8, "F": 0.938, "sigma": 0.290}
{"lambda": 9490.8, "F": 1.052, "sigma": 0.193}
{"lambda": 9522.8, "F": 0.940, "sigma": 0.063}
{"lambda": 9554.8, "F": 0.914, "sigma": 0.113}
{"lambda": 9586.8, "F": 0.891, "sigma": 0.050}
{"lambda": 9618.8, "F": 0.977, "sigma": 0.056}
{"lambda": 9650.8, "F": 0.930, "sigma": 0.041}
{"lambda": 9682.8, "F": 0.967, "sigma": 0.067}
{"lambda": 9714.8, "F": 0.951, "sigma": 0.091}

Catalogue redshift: 0.79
